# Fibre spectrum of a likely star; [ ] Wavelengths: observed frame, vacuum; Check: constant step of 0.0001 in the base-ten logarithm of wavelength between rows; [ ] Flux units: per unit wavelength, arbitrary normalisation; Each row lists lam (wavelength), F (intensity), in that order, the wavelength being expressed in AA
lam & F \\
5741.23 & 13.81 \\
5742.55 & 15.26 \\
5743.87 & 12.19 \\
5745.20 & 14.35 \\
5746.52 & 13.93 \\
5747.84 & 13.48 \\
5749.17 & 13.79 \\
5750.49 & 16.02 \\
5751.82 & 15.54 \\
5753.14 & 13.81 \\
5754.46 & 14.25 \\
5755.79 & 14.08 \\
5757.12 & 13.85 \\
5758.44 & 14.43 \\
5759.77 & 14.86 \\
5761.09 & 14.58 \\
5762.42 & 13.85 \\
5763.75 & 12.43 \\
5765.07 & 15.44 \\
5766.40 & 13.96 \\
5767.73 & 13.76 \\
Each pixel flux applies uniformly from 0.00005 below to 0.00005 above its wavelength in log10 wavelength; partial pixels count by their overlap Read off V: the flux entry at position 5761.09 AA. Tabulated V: 14.58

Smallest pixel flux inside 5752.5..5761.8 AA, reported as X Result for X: 13.81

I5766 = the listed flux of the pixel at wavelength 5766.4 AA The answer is 13.96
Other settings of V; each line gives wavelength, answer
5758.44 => 14.43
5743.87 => 12.19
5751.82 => 15.54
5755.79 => 14.08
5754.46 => 14.25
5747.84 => 13.48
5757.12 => 13.85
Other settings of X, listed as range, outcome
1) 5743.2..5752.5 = 12.19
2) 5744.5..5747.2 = 13.93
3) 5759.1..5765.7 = 12.43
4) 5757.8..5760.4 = 14.43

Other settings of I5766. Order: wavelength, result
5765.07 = 15.44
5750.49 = 16.02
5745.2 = 14.35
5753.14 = 13.81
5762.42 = 13.85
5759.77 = 14.86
